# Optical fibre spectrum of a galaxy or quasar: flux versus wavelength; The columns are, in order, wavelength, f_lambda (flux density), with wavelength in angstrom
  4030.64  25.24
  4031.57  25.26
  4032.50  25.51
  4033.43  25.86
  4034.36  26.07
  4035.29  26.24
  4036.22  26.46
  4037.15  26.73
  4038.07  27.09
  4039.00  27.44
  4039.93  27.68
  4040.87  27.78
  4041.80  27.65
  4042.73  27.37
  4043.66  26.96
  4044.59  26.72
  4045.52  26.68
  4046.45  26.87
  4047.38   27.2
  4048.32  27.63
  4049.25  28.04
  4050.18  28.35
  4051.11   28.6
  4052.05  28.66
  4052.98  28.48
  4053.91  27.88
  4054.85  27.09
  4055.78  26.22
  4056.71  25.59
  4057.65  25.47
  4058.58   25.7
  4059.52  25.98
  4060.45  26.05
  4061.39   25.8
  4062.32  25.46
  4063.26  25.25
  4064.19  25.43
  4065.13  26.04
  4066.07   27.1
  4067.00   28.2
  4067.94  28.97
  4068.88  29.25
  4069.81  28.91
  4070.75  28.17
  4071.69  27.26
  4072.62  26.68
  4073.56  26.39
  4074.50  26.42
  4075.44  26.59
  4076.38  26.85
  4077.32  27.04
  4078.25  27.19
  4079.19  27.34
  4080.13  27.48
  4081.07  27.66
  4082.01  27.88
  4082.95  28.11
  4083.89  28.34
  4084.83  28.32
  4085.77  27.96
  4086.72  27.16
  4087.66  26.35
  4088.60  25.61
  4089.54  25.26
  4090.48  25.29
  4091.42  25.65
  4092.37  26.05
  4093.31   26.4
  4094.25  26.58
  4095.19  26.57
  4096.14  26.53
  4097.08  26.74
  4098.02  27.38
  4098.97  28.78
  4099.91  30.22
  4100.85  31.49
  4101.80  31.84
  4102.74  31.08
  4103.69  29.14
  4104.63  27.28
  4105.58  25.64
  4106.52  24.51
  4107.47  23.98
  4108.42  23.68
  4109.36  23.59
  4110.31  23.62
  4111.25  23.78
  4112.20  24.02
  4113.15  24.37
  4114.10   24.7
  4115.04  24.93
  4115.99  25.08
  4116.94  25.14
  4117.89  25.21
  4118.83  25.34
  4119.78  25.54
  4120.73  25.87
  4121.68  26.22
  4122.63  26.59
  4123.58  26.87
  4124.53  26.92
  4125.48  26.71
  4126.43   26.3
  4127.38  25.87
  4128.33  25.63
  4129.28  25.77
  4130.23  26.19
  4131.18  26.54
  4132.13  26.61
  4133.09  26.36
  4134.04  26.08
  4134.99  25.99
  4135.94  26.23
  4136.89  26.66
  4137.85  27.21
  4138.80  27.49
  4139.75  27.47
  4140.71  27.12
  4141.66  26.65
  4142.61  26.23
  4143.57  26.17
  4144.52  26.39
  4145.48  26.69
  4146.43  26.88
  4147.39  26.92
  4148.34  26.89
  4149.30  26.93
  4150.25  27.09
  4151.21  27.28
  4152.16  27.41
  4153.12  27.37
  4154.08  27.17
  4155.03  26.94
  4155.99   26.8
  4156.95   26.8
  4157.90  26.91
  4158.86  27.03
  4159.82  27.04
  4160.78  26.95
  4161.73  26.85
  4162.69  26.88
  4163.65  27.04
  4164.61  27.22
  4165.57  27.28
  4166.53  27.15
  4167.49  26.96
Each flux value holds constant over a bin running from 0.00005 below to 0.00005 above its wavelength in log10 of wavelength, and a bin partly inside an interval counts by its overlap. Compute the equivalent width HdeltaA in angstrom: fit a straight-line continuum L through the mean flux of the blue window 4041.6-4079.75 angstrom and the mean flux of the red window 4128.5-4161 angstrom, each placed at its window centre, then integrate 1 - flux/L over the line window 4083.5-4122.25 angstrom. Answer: 0.8 angstrom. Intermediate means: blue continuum 27.1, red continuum 26.8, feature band 26.4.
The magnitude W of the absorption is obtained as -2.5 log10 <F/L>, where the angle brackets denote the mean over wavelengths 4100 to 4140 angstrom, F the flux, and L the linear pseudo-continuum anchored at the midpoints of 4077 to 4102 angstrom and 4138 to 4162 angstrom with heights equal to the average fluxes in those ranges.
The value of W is 0.04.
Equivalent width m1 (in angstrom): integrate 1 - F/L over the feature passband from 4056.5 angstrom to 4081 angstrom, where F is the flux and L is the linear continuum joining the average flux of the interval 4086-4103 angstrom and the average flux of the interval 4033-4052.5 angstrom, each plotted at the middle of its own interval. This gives 0.5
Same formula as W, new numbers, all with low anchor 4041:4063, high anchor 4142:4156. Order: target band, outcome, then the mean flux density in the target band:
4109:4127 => 0.066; 25.3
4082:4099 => 0.005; 26.8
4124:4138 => 0.024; 26.3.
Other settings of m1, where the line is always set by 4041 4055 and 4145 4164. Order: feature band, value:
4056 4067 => 0.7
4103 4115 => 1.0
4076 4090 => 0.1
